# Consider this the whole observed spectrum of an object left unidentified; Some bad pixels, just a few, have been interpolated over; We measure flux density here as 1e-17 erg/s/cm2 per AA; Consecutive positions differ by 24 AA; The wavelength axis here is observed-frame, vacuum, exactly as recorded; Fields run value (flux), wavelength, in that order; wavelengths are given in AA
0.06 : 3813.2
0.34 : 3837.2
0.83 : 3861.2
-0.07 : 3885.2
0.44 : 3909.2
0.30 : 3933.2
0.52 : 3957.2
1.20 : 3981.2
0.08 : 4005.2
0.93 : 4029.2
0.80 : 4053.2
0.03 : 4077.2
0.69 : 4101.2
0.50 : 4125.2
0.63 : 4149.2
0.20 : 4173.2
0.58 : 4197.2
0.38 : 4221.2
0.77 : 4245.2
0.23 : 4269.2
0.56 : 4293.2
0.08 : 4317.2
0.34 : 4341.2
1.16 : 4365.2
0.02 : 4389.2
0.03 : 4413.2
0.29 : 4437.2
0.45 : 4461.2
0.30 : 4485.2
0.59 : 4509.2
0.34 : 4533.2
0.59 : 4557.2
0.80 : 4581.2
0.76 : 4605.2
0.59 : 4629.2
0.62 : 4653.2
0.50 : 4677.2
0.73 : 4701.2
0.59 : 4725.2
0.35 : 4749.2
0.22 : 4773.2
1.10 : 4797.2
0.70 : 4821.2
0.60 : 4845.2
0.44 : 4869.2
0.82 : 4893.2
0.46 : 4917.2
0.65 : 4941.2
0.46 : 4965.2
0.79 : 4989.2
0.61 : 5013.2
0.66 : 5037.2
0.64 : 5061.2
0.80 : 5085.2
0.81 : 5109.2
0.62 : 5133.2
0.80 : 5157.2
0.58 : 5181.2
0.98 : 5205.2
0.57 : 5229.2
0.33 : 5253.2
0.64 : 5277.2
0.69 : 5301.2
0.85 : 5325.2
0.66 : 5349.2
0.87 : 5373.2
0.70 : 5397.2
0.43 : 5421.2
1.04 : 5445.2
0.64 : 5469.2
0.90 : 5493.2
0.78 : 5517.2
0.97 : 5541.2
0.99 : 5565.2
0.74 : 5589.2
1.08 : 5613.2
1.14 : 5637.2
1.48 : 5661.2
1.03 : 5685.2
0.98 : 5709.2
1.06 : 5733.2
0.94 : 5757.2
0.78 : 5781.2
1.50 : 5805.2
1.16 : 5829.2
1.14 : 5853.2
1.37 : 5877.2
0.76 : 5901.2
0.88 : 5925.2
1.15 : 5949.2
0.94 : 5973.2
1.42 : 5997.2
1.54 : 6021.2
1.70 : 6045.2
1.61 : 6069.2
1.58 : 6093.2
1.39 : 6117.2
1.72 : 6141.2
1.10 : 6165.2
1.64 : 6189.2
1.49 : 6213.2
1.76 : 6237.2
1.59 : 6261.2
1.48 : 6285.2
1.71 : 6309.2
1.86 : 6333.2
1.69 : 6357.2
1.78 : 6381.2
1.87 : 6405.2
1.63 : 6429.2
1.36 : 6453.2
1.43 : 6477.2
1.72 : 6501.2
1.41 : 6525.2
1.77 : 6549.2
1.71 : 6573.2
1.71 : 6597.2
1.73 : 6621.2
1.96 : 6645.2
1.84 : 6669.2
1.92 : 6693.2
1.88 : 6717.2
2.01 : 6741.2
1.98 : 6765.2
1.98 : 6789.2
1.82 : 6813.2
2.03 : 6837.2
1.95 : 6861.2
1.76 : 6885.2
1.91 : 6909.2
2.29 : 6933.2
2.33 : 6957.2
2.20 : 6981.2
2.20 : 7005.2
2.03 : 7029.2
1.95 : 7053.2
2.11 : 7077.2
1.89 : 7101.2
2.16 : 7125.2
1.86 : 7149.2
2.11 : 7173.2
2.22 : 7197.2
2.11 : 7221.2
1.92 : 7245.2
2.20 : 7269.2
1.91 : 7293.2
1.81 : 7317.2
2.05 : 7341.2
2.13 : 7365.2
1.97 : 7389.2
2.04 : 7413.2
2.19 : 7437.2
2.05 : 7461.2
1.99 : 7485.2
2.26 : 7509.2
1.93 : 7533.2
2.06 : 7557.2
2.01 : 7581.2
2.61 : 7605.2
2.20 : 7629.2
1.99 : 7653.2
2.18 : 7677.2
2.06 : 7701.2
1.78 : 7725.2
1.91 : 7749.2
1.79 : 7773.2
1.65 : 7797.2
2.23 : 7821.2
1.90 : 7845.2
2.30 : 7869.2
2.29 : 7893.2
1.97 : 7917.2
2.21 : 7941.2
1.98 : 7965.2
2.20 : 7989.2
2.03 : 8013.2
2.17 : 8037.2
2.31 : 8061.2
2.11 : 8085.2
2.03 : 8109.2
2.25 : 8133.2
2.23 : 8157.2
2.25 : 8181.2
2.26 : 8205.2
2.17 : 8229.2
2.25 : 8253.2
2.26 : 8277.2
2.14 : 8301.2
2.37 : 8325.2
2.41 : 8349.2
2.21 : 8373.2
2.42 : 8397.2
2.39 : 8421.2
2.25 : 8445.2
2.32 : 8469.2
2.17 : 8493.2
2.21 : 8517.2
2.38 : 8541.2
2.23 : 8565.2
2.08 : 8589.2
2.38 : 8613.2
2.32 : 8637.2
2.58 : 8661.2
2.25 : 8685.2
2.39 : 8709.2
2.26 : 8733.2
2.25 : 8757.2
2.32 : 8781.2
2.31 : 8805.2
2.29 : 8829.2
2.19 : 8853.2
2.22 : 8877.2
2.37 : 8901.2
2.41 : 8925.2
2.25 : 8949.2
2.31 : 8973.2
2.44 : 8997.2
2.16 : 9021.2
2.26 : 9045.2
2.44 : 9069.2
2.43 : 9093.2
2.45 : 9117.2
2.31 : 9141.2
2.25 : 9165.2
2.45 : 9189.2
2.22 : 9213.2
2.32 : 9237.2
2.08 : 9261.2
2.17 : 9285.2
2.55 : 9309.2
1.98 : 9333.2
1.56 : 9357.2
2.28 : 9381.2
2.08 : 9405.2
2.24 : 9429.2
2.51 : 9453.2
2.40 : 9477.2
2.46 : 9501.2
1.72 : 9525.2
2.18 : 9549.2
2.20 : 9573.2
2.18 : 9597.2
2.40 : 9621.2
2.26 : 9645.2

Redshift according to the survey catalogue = 0.502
